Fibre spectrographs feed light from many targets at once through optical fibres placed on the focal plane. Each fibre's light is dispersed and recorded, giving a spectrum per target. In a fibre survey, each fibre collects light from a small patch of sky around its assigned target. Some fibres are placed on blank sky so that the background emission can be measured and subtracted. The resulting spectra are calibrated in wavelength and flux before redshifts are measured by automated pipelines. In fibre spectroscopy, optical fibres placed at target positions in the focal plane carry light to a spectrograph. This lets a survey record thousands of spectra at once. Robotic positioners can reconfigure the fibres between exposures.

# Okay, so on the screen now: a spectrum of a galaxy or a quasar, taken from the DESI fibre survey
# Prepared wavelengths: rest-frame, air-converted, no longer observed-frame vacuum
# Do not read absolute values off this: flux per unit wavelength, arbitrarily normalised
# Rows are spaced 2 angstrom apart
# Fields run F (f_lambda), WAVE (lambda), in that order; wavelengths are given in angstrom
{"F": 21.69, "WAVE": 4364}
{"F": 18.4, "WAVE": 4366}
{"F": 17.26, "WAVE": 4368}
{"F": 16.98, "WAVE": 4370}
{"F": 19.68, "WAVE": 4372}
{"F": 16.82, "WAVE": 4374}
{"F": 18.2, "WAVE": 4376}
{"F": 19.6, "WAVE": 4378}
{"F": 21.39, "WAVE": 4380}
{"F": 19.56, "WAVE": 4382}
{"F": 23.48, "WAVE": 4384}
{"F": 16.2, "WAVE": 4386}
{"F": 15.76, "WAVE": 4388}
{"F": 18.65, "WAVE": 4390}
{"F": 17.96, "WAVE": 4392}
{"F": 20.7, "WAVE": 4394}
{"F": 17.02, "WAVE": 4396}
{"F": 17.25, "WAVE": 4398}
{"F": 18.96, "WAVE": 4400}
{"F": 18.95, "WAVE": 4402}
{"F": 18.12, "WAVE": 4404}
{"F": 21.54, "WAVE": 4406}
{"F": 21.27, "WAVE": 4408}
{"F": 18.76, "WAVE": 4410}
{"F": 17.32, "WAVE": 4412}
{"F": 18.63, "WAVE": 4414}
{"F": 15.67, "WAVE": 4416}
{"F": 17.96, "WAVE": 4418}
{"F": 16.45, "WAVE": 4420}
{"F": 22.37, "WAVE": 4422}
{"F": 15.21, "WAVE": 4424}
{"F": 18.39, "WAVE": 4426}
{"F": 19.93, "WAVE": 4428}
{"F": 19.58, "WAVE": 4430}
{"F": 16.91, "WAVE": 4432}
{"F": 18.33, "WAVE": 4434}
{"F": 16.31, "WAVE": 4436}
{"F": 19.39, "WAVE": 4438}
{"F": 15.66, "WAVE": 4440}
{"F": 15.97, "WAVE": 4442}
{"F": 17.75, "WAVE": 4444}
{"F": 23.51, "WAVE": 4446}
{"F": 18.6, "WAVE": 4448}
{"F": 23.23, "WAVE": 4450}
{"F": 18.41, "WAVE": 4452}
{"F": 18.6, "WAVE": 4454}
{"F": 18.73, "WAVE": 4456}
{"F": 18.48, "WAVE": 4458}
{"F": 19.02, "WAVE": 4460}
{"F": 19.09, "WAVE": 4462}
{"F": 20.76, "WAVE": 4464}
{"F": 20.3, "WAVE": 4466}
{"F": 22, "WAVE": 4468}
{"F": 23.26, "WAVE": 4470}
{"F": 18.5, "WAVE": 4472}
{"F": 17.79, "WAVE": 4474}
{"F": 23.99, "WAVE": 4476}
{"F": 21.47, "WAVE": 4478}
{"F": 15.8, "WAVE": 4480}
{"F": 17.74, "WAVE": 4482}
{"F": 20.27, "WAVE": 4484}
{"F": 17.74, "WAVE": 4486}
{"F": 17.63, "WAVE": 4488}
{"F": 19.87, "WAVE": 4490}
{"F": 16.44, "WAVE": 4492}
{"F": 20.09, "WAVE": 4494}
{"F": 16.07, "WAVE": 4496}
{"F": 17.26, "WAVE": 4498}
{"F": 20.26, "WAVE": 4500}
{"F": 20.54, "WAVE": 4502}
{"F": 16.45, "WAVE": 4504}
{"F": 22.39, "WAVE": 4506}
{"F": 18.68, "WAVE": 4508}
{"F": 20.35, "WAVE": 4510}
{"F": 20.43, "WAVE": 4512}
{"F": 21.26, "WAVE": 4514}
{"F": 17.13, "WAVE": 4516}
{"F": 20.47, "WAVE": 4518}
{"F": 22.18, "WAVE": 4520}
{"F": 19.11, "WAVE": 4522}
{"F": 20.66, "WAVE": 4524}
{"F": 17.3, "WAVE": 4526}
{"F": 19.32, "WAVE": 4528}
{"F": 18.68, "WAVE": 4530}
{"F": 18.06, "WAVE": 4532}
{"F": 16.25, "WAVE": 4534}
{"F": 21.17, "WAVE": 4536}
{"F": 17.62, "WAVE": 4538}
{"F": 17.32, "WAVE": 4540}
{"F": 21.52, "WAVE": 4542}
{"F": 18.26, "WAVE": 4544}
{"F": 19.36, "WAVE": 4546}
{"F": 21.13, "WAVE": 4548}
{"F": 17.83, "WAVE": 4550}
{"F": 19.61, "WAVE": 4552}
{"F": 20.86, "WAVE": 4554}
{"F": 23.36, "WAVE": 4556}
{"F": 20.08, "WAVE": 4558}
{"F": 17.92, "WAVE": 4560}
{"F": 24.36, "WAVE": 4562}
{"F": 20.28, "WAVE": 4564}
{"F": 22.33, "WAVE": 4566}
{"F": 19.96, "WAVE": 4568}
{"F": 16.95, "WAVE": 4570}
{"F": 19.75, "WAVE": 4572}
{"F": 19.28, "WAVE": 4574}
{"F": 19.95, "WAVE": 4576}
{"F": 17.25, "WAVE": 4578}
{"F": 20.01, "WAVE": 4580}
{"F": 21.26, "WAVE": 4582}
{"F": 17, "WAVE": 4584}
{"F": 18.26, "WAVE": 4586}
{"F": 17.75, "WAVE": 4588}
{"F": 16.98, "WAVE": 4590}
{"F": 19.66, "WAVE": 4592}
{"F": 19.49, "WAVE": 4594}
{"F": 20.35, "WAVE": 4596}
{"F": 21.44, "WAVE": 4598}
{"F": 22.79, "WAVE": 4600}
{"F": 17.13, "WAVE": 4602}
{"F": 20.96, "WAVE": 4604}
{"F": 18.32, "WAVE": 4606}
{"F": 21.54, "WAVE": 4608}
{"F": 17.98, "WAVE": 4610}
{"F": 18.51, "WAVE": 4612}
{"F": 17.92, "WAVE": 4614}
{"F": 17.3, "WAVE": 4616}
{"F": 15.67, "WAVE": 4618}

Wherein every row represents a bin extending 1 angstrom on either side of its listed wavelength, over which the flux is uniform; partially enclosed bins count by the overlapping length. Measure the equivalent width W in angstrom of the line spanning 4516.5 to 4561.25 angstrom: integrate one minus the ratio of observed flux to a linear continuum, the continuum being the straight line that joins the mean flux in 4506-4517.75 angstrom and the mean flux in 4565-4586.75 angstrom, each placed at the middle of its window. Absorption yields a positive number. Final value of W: 0.4 angstrom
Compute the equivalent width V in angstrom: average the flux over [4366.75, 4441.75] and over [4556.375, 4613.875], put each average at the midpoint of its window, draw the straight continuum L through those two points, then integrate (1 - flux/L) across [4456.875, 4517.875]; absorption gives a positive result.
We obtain -1.4 angstrom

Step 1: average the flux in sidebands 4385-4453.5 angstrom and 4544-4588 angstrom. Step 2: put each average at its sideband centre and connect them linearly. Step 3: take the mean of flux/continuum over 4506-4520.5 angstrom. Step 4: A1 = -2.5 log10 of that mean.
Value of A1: -0.05 mag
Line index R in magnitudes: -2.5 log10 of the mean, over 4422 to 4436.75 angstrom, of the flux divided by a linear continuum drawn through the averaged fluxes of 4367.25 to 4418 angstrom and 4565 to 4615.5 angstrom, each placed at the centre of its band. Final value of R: 0.04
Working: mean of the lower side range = 18.6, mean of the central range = 18.1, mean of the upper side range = 19.3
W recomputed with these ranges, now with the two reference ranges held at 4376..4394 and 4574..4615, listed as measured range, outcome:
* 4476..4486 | -0.03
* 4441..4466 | -0.30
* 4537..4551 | 0.14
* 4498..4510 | -0.21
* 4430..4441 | 0.93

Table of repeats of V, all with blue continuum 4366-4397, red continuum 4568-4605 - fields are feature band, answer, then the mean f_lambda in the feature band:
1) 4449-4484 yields -1.79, 19.8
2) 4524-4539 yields 0.46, 18.5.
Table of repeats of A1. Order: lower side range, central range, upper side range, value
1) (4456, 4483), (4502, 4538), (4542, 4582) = 0.029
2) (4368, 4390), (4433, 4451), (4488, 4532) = 0.011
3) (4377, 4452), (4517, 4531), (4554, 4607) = -0.016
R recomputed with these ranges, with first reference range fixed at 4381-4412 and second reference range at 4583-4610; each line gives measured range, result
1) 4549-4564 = -0.07 mag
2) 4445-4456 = -0.07 mag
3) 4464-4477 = -0.10 mag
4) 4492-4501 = 0.05 mag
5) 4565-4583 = -0.02 mag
